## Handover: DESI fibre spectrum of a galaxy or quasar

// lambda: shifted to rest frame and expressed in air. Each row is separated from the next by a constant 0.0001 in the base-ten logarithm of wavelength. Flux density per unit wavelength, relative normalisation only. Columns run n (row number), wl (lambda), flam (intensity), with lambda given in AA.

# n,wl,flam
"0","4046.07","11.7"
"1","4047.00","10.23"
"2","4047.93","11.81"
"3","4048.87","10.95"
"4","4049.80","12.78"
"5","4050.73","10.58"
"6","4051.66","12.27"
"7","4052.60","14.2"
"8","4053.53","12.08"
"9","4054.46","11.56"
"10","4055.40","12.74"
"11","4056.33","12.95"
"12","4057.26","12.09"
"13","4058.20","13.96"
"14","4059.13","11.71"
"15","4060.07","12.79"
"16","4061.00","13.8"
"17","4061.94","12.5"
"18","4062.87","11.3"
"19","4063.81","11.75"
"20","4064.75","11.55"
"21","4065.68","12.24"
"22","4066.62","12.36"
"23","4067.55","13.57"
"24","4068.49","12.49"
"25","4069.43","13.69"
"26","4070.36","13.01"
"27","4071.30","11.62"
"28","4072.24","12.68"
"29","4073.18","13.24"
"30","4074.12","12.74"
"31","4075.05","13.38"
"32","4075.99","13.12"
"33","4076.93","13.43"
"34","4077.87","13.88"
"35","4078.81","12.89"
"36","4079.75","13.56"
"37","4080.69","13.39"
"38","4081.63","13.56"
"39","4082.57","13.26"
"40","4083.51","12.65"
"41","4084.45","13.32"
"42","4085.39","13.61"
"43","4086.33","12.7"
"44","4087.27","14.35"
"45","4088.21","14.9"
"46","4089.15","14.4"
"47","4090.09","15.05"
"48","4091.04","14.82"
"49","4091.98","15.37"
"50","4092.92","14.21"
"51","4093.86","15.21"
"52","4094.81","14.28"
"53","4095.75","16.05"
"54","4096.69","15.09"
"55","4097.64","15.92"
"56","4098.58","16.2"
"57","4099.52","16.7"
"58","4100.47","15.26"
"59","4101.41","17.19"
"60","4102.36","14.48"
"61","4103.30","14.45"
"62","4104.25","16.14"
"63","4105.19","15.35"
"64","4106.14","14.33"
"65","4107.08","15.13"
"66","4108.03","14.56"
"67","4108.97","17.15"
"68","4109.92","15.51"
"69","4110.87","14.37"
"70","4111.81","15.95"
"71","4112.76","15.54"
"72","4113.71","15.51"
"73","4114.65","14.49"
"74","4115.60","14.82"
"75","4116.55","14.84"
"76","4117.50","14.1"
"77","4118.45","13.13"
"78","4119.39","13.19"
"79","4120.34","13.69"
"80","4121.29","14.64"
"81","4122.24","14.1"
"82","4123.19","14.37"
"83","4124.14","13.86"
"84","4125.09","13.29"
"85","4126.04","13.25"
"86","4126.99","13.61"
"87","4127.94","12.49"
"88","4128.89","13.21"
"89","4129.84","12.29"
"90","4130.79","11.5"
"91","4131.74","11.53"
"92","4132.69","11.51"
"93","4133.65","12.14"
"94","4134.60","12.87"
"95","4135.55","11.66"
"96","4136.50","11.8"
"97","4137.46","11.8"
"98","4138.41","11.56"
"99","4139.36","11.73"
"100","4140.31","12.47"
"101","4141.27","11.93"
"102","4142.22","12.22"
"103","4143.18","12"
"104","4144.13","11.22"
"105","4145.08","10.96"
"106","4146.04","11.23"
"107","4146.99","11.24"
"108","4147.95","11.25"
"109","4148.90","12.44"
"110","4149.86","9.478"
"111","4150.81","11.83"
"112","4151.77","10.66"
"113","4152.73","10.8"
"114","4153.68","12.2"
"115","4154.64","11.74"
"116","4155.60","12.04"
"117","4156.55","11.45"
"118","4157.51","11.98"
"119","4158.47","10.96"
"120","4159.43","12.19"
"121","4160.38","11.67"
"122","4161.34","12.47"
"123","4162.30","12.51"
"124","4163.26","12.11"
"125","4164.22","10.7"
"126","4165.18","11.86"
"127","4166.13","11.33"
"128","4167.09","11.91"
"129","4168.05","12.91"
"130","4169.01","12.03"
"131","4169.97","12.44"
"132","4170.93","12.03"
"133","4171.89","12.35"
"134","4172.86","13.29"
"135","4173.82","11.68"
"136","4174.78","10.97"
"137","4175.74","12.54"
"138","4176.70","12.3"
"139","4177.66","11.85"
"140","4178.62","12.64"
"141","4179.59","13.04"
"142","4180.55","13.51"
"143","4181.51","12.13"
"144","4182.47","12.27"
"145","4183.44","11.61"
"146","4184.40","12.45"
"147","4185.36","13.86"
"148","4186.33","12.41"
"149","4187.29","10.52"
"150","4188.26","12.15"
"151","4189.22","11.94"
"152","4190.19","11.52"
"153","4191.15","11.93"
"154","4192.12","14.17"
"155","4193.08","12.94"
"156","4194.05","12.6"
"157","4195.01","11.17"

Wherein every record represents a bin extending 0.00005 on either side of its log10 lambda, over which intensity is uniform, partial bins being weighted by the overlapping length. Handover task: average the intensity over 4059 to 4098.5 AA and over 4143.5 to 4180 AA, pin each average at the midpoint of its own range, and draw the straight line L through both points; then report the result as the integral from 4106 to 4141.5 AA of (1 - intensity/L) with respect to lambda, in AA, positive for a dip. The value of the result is -2.6 AA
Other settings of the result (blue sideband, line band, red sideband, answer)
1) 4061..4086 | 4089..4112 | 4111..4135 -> -3.55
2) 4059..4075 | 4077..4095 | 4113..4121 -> -0.99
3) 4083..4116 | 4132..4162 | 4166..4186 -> 3.79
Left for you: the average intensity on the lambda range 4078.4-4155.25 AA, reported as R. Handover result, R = 13.5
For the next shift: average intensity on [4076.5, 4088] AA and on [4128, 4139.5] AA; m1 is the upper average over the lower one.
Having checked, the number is 0.89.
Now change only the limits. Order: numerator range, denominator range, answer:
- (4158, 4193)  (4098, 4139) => 0.87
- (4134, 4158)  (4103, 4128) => 0.80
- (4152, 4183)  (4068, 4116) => 0.84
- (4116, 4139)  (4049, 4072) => 1.04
